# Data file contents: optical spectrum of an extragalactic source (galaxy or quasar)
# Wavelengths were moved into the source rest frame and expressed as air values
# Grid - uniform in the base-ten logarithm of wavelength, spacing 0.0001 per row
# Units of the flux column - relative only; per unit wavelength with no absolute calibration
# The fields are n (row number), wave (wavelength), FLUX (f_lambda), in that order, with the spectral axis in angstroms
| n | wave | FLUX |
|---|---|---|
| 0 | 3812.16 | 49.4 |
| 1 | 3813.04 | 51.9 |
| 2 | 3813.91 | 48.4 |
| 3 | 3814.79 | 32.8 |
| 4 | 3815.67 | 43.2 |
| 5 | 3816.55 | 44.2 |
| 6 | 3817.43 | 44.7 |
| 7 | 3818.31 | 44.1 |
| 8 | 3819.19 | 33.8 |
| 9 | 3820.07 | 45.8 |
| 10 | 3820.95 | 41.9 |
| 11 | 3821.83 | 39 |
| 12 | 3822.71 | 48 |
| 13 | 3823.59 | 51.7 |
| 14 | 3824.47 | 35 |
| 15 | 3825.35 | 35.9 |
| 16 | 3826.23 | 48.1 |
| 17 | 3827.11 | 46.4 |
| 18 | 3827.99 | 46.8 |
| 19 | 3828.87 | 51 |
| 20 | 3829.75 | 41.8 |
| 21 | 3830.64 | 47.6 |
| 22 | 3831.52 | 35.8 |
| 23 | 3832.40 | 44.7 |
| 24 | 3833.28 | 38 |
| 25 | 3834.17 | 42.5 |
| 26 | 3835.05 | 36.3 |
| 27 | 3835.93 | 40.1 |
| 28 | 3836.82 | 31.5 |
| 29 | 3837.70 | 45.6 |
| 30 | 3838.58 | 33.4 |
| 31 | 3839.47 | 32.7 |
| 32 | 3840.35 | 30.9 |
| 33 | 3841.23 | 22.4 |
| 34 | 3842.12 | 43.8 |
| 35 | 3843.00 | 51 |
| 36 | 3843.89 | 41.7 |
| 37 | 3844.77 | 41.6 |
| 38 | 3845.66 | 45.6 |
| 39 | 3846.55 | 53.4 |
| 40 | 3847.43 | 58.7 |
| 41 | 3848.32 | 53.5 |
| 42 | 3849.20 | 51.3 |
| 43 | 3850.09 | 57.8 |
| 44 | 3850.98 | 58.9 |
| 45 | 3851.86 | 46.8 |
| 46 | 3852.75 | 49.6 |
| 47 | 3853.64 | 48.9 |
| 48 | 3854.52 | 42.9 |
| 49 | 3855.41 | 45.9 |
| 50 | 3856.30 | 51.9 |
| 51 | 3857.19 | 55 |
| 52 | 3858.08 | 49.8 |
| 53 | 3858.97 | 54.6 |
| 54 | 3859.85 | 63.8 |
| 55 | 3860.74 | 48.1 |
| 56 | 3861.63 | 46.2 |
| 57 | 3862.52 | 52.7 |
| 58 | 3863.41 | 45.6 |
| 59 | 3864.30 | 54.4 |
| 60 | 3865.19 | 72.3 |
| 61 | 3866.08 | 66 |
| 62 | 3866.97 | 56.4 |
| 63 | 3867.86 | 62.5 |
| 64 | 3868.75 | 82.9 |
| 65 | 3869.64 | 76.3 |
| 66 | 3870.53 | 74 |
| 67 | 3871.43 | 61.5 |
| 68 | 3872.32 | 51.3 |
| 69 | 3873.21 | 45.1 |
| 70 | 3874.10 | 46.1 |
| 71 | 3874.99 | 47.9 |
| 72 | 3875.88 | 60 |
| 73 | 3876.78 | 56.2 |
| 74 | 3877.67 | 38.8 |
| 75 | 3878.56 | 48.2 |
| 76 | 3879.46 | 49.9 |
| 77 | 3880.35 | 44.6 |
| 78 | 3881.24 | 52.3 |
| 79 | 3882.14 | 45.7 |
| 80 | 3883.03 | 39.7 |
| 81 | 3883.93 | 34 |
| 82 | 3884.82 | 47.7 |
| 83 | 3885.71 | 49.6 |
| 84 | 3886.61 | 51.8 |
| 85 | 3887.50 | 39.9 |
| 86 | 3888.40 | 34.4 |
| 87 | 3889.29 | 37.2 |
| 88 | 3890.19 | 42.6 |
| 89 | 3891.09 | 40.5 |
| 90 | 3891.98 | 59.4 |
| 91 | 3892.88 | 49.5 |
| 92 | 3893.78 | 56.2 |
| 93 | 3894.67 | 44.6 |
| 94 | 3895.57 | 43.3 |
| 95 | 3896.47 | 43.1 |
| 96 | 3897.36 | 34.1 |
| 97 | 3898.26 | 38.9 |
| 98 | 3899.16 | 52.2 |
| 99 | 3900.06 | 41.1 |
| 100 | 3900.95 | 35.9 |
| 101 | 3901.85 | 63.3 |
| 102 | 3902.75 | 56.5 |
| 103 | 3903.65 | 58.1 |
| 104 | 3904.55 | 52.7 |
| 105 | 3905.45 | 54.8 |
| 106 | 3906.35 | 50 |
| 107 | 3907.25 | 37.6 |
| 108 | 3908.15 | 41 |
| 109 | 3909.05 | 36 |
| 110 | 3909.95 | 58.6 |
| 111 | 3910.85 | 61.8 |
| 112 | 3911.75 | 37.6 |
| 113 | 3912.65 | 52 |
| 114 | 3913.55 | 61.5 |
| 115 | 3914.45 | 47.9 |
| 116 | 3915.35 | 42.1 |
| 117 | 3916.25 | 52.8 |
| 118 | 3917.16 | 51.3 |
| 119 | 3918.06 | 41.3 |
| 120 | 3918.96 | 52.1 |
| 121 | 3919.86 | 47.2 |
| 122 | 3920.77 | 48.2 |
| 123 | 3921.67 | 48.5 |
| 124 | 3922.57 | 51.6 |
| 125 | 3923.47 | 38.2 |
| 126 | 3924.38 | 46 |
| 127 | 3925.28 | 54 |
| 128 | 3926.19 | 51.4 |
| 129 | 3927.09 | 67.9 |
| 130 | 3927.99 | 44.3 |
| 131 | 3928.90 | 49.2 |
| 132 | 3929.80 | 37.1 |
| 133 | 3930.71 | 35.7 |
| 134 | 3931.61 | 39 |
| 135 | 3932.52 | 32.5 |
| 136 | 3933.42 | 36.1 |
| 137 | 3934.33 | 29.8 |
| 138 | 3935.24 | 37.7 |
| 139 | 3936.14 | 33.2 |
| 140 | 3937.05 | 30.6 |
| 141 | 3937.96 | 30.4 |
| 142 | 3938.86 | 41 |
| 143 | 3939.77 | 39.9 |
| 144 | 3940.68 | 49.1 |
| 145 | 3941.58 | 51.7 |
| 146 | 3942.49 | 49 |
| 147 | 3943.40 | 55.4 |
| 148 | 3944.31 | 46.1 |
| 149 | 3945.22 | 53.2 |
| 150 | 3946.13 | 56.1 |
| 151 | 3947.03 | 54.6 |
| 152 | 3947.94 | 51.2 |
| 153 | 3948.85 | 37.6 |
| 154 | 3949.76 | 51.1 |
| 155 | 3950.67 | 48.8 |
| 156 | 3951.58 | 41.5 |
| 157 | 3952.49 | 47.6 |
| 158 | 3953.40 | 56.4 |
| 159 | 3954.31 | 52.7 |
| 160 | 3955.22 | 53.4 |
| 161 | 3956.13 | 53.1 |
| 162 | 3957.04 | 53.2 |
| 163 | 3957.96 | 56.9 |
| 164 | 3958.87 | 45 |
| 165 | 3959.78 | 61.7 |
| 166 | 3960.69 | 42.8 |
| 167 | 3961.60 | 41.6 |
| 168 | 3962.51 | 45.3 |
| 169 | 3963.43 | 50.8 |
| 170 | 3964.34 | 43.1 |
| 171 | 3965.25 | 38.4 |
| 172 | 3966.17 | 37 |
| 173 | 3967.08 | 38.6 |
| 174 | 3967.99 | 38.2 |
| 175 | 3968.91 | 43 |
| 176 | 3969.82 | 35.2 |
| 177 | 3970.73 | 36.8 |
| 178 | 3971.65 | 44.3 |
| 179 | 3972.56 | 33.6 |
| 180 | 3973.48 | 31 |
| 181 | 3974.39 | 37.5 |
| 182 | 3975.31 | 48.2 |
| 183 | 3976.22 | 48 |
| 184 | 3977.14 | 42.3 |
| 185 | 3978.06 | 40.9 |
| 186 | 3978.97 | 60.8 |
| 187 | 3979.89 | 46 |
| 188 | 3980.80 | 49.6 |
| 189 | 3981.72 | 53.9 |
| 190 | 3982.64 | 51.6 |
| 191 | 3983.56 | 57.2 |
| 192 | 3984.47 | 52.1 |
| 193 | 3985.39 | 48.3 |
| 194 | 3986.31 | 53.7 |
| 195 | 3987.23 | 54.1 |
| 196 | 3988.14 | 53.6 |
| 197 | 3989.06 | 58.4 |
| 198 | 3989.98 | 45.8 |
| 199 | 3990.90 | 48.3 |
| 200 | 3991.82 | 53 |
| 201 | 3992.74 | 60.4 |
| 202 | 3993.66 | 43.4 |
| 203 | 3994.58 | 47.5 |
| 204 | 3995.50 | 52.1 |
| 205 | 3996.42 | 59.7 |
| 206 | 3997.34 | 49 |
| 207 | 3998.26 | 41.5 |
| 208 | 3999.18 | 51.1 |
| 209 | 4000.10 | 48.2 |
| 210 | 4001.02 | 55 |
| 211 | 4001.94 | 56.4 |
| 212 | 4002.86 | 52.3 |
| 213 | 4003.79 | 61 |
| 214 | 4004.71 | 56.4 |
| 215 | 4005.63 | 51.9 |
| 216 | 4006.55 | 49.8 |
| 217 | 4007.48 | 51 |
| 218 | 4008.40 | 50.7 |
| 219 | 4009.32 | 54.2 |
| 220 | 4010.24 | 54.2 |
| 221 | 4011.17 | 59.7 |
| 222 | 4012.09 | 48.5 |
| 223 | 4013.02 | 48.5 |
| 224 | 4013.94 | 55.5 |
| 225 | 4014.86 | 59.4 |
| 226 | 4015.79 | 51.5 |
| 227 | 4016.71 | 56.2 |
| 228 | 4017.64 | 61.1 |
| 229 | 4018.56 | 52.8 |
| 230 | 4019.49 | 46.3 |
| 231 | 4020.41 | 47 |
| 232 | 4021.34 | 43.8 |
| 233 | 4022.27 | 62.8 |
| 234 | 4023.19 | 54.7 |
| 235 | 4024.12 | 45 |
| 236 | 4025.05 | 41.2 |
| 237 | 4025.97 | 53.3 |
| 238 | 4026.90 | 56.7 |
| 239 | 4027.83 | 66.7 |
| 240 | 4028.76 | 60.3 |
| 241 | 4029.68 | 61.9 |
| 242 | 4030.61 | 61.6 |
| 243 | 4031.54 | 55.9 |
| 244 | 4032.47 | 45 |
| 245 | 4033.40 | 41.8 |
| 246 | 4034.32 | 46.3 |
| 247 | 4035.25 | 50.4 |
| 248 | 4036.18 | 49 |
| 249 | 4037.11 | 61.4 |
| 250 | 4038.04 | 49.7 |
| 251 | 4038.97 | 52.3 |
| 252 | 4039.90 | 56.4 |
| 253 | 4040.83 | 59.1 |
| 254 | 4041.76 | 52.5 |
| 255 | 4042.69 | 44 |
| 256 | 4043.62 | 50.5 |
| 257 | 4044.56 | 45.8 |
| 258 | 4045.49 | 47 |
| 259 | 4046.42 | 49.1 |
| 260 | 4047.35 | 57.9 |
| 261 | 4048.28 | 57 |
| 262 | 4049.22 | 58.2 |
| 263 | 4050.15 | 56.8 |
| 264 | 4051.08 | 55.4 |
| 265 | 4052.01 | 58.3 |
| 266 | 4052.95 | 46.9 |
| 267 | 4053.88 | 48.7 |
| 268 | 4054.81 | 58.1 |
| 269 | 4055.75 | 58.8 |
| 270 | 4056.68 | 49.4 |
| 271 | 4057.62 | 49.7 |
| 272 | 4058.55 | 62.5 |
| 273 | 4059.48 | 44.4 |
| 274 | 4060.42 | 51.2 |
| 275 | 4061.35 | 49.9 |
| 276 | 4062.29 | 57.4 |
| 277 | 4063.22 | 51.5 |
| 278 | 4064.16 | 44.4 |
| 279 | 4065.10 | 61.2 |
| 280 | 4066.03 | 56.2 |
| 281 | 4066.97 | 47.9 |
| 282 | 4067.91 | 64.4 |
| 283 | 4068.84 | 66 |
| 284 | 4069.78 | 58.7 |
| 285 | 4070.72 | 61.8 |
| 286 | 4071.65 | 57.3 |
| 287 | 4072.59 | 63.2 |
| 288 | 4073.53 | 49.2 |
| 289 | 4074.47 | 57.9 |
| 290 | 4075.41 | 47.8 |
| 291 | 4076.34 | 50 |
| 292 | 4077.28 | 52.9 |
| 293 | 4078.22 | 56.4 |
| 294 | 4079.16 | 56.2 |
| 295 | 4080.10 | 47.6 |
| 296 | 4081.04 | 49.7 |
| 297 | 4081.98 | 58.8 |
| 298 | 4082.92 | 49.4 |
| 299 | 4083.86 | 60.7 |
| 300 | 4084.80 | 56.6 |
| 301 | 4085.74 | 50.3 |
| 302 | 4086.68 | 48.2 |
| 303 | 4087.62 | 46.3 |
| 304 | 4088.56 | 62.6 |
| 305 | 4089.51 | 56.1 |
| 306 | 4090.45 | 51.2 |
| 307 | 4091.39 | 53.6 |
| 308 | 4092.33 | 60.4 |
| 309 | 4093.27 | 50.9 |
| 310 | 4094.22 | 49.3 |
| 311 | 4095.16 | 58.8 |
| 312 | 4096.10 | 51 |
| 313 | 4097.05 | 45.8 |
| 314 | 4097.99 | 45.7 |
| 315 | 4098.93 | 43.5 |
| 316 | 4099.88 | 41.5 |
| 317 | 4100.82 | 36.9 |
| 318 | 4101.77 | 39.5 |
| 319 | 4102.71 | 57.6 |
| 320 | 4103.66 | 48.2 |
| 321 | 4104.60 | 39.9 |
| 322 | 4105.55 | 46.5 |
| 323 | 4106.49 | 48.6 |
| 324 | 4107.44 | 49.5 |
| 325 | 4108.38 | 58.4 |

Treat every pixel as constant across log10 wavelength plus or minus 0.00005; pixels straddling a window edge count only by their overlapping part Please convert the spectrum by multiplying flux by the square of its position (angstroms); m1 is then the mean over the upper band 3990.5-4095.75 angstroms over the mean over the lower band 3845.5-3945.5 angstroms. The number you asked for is 1.18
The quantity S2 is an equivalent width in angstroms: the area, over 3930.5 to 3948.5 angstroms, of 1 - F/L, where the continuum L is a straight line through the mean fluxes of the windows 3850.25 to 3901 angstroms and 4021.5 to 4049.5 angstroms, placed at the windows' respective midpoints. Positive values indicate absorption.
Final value 3.1 angstroms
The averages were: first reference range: 50.5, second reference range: 53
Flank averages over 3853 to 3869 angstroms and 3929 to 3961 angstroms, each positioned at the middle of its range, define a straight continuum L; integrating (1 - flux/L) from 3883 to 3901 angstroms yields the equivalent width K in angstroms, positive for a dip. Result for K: 2.7 angstroms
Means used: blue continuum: 55.2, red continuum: 45.5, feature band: 43.9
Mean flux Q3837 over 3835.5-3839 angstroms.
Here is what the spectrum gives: 37.7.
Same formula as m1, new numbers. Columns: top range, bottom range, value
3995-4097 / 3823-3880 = 1.20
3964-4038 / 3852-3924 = 1.06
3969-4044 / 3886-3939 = 1.18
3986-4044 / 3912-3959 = 1.17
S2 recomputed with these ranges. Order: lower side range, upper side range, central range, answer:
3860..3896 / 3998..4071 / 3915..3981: 8.87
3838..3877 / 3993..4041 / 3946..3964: 0.89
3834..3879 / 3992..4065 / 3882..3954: 7.32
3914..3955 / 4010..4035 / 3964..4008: 1.83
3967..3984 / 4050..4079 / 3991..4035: -3.84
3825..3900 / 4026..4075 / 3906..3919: 0.43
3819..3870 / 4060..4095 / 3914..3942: 3.60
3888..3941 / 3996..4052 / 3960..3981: 2.93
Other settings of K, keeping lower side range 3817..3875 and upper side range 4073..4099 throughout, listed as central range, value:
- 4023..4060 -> -0.9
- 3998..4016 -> -0.6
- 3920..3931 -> 0.4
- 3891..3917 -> 0.5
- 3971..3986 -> 1.2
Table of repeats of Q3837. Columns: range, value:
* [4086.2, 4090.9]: 52.8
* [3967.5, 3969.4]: 40.5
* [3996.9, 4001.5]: 49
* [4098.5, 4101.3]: 40.5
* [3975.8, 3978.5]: 43.6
